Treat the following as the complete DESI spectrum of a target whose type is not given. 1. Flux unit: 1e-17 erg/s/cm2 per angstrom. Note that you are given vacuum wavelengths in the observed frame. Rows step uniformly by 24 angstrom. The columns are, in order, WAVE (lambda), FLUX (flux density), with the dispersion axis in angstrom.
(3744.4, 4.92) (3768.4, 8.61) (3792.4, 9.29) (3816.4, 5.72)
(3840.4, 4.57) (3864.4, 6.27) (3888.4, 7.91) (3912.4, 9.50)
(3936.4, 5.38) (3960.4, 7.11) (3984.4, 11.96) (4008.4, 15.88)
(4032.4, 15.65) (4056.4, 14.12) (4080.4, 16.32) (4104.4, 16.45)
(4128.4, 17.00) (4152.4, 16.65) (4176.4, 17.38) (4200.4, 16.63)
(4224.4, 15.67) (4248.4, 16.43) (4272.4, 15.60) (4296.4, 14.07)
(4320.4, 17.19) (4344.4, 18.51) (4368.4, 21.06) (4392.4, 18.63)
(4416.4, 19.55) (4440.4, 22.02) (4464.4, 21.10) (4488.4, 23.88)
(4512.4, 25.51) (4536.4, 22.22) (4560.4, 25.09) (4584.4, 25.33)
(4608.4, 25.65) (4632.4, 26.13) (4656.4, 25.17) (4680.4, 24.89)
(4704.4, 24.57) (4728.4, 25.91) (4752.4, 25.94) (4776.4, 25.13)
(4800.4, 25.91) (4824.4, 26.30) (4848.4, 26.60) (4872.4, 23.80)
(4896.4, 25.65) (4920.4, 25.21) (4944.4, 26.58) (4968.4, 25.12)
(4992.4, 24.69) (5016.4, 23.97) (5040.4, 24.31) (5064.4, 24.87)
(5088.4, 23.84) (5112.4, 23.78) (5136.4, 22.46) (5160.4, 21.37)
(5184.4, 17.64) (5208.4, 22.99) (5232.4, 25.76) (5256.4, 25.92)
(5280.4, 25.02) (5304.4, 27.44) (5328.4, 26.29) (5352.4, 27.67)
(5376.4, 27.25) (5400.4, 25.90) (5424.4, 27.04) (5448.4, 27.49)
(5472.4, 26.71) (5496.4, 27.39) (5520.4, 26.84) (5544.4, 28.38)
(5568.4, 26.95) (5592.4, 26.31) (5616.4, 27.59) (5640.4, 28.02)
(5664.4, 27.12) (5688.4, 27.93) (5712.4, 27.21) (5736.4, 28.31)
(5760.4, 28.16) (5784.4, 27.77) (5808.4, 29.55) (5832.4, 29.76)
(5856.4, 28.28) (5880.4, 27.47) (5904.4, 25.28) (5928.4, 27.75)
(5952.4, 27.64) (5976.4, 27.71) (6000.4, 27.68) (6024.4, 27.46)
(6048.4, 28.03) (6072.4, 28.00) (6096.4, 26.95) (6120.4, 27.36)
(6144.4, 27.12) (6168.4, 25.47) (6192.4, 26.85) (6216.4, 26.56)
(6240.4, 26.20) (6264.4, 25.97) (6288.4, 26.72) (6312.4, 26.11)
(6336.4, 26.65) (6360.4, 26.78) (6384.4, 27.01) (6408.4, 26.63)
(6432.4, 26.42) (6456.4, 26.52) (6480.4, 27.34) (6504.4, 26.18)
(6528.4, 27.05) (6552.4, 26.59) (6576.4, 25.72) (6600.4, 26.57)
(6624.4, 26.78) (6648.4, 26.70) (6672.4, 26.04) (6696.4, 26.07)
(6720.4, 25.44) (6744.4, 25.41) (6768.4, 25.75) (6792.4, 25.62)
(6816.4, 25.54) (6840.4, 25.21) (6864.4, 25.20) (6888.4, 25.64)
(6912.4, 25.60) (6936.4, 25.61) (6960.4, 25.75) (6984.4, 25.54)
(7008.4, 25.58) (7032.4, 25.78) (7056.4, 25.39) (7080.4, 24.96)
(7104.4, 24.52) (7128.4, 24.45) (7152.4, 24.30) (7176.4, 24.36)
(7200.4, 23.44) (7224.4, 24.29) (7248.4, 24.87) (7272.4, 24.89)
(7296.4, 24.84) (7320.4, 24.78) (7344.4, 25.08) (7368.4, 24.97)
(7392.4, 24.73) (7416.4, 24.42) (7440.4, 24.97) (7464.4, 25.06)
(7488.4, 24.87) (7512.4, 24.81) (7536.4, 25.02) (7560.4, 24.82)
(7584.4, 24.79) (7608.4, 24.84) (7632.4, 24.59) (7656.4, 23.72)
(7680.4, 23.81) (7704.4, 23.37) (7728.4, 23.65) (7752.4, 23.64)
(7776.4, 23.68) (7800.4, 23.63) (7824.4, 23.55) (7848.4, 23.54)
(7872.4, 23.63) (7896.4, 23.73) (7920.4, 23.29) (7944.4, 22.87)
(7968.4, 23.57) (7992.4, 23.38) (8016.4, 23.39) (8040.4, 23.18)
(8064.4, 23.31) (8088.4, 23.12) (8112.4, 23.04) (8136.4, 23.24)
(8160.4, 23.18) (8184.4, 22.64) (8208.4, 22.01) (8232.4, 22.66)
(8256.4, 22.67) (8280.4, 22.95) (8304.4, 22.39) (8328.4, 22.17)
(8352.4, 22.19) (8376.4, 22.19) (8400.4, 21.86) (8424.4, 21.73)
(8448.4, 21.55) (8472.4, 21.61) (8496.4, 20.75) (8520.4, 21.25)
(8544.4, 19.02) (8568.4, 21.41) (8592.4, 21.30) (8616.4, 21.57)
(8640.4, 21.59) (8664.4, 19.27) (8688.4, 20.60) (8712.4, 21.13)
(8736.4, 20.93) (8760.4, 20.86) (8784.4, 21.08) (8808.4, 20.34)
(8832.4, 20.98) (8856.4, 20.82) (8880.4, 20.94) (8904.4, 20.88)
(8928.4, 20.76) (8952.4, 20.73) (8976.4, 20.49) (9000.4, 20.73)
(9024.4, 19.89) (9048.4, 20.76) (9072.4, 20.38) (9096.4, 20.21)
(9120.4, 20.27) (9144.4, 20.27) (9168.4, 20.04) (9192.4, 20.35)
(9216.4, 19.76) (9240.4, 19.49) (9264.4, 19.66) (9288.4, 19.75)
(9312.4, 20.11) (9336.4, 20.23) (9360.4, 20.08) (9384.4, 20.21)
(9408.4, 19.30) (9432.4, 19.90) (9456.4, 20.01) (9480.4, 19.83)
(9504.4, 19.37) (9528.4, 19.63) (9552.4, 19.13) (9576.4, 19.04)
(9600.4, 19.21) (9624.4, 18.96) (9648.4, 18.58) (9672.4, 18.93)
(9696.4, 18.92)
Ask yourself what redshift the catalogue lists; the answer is 0.000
